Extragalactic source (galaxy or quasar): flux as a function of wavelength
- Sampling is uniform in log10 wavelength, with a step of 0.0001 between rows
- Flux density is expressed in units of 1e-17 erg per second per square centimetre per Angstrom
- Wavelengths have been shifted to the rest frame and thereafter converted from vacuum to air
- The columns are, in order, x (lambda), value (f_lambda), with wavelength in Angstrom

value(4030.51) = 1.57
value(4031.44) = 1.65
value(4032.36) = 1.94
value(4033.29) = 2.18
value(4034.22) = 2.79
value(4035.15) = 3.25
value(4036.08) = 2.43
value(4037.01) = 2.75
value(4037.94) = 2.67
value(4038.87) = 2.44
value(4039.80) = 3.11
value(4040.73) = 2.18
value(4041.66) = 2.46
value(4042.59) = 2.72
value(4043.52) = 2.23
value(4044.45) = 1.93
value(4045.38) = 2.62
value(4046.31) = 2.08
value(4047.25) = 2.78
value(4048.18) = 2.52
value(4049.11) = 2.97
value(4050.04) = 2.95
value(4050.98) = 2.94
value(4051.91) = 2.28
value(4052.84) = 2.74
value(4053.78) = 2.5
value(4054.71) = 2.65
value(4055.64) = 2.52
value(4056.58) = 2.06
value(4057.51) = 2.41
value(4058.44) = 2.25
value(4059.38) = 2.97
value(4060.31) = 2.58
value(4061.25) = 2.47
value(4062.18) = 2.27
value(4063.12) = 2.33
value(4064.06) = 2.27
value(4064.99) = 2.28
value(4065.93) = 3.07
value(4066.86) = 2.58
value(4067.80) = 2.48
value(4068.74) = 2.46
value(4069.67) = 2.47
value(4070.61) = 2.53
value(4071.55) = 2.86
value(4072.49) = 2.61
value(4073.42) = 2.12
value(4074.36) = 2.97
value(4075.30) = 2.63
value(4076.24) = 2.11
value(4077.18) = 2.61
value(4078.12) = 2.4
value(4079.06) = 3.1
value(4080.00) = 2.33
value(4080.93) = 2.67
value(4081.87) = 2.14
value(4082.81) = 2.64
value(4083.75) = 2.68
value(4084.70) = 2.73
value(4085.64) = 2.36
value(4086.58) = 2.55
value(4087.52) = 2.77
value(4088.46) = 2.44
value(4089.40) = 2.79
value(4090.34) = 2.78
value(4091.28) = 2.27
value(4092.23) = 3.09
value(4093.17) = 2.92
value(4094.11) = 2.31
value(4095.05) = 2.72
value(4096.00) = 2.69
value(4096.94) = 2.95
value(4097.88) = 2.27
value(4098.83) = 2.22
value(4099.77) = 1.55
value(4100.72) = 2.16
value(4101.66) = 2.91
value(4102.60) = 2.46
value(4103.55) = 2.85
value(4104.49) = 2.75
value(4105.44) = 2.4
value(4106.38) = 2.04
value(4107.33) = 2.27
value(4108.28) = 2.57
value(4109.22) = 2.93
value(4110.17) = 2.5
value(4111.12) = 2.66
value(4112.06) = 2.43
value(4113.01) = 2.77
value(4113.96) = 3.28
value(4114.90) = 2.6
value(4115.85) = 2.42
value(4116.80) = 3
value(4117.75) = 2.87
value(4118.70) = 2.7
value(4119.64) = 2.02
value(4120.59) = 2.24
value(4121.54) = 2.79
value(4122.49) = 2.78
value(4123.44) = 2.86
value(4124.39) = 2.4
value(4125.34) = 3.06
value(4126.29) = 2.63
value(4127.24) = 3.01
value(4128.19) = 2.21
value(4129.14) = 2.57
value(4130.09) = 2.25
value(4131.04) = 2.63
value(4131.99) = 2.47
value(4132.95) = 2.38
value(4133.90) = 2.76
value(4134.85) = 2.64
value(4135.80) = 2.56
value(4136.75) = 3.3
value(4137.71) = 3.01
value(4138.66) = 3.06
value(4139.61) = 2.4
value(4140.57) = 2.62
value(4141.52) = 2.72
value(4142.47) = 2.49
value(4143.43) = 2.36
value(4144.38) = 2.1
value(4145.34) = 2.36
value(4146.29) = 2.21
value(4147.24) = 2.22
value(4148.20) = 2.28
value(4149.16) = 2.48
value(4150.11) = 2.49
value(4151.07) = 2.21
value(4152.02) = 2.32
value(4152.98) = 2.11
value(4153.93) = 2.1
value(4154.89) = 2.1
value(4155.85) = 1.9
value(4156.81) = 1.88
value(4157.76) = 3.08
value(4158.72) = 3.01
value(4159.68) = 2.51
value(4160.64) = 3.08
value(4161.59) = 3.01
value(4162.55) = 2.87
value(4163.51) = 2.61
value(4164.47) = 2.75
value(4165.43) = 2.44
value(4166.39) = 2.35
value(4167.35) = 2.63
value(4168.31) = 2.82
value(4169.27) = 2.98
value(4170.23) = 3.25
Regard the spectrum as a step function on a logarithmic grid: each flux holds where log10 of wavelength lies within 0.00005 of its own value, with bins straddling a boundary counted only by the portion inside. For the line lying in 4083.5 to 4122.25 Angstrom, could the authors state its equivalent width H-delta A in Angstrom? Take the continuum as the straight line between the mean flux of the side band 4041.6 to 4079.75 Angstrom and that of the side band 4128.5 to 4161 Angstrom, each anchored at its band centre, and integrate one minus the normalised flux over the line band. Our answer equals -1.09 Angstrom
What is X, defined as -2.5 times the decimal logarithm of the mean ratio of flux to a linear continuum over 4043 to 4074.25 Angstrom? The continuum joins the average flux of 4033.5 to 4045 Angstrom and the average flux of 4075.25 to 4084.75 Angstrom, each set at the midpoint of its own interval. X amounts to 0.02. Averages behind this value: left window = 2.57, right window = 2.54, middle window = 2.51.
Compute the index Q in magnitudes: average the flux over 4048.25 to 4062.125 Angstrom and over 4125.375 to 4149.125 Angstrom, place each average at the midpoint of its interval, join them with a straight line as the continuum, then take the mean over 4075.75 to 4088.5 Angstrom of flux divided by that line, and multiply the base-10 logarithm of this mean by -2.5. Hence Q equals 0.01 mag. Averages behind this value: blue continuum 2.58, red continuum 2.56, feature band 2.54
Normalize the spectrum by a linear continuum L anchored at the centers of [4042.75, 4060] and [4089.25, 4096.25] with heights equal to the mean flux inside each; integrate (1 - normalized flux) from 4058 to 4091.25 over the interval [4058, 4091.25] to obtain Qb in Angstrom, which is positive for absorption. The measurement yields 0.90 Angstrom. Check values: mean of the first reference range 2.53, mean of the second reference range 2.69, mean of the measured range 2.55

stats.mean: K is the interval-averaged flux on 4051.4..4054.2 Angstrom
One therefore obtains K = 2.51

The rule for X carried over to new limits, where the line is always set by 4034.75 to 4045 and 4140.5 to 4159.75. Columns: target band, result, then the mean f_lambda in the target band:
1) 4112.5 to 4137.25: -0.11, 2.66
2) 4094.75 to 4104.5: -0.02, 2.49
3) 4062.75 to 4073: -0.02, 2.54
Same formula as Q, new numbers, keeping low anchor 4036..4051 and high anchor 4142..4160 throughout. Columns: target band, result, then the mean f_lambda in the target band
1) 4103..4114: -0.074 mag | 2.59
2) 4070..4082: -0.026 mag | 2.56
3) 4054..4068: 0.021 mag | 2.48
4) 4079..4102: -0.038 mag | 2.55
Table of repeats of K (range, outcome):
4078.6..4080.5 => 2.72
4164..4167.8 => 2.54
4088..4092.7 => 2.67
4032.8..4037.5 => 2.67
